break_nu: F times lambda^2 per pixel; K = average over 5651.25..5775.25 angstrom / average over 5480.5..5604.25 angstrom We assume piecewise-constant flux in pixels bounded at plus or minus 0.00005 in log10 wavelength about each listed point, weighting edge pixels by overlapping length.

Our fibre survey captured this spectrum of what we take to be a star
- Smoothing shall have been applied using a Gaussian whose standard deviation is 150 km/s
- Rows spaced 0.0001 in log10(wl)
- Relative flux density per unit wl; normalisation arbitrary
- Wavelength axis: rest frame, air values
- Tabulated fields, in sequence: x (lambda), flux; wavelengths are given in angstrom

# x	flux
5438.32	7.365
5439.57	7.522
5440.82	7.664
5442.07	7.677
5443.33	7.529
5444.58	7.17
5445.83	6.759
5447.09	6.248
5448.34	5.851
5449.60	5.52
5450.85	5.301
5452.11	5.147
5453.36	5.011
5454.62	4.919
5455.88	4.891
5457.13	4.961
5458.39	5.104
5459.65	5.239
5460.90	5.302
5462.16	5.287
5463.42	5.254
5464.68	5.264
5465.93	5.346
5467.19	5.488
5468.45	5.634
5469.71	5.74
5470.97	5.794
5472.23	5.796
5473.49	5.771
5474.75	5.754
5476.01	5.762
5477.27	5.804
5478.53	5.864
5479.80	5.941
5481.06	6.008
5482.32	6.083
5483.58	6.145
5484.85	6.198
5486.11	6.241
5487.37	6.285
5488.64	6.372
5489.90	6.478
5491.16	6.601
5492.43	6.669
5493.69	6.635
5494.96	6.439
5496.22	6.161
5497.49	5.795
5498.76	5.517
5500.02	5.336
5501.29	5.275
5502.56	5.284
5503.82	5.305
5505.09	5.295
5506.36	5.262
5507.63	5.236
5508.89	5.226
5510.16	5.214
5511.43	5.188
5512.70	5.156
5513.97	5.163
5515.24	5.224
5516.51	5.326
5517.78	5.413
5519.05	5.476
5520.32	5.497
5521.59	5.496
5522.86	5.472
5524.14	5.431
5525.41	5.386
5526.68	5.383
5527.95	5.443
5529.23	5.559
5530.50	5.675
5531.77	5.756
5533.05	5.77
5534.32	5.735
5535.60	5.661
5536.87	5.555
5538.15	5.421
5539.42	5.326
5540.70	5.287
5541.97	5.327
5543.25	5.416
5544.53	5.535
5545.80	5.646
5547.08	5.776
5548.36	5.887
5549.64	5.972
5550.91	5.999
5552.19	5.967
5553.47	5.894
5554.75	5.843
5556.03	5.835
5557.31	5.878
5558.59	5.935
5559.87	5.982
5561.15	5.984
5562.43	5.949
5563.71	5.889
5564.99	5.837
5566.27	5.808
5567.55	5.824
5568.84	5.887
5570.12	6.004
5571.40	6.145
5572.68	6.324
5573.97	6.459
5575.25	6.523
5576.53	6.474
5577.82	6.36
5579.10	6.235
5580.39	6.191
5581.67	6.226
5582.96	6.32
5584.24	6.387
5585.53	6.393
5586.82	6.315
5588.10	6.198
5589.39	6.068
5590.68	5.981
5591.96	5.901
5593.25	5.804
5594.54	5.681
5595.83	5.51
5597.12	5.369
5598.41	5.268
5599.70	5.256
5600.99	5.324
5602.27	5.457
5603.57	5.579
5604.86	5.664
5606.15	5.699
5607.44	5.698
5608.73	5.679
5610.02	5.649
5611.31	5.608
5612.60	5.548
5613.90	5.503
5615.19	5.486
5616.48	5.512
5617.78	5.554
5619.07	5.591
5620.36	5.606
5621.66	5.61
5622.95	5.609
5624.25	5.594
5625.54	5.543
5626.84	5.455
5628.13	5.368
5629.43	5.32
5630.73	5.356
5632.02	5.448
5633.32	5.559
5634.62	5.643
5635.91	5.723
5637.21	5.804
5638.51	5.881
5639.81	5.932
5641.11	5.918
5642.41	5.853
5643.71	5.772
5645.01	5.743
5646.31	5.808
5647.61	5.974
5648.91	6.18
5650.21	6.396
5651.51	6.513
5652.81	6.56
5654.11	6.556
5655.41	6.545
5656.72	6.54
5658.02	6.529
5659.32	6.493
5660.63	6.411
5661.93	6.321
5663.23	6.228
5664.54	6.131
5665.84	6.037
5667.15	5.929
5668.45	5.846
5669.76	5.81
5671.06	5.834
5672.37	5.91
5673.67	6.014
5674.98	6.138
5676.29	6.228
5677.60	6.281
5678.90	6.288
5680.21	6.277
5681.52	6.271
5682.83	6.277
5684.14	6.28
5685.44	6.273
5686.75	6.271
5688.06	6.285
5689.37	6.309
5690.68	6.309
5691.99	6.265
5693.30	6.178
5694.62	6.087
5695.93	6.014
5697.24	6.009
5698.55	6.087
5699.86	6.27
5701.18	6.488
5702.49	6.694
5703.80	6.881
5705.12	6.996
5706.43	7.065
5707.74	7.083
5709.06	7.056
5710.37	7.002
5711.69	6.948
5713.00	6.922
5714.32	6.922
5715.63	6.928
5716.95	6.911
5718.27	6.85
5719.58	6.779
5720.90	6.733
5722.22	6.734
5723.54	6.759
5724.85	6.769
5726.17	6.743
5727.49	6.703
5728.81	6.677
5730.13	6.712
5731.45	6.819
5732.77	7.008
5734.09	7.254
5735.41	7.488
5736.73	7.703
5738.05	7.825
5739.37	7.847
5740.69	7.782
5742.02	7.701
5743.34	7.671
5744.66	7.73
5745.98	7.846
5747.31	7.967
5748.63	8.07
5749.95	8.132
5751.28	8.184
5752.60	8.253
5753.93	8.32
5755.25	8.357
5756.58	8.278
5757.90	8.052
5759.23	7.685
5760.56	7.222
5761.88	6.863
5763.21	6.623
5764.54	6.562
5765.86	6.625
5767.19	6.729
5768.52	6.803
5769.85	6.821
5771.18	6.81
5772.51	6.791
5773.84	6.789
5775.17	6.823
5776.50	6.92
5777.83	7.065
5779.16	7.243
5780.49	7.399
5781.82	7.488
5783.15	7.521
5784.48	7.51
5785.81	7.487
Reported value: 1.25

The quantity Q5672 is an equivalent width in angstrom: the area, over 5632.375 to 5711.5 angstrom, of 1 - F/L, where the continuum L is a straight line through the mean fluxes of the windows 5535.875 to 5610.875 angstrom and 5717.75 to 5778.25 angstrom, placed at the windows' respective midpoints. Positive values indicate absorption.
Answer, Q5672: 5.1 angstrom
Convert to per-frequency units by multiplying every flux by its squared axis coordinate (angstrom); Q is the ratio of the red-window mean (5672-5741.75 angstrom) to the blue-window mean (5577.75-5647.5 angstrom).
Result 1.21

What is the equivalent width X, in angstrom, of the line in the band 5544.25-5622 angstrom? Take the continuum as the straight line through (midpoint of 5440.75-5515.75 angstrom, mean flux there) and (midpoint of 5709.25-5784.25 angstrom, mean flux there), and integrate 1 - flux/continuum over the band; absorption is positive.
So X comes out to 5.9 angstrom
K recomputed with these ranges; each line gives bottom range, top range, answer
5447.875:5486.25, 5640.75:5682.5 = 1.19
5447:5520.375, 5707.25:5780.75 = 1.41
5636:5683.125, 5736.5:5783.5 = 1.26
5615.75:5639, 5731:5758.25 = 1.47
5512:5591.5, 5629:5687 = 1.08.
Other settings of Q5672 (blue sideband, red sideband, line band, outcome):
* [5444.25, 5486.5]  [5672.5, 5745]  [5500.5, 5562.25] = 4.21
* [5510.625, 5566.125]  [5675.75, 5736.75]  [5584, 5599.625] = 0.17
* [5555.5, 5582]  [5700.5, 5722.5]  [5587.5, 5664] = 7.18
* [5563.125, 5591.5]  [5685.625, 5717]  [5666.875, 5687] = 1.16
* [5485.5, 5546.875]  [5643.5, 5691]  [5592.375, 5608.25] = 1.10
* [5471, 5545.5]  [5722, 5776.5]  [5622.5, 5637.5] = 2.26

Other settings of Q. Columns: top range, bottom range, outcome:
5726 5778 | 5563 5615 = 1.32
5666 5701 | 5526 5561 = 1.14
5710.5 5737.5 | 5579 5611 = 1.24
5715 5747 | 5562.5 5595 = 1.24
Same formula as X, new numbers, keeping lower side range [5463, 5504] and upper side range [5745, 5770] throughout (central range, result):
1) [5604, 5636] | 5.54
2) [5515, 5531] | 1.78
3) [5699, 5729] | 1.96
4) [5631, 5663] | 3.76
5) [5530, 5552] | 2.13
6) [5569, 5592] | 0.82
